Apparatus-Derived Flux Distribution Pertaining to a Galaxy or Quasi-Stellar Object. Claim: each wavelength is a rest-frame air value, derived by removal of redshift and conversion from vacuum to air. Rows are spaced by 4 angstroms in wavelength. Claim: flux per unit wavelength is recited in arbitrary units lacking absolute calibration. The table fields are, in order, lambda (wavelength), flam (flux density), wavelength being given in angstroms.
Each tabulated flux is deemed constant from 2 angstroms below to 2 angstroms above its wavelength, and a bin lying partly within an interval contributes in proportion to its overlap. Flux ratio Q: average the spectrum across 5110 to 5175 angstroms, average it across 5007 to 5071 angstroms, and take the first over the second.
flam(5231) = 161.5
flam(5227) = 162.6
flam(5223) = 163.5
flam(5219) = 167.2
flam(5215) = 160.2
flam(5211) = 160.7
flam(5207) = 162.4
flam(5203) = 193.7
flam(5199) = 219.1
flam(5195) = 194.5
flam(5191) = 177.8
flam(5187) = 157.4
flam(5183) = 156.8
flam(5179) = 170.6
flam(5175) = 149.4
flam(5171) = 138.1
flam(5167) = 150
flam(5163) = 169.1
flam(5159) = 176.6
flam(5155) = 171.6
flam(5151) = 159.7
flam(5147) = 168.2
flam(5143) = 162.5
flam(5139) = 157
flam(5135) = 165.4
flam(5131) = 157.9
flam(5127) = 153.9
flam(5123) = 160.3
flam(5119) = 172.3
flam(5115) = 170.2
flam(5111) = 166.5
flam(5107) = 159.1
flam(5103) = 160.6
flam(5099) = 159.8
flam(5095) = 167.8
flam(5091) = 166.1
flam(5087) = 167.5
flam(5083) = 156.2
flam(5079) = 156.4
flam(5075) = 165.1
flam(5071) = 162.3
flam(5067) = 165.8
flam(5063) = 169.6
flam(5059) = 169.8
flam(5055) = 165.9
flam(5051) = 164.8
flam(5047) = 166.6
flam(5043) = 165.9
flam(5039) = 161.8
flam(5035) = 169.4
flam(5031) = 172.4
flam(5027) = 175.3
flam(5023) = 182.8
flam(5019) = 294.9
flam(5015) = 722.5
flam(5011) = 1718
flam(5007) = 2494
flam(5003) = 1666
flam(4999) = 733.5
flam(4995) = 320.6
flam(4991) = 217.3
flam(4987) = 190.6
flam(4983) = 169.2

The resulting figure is 0.43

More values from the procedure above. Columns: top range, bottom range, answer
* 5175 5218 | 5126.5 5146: 1.09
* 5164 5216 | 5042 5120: 1.02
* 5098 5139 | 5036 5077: 0.98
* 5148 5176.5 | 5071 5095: 0.98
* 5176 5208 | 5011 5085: 0.73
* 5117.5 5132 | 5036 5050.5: 0.97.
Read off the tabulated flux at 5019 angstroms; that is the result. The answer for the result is 294.9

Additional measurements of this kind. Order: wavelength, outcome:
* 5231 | 161.5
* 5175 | 149.4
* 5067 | 165.8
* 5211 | 160.7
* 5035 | 169.4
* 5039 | 161.8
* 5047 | 166.6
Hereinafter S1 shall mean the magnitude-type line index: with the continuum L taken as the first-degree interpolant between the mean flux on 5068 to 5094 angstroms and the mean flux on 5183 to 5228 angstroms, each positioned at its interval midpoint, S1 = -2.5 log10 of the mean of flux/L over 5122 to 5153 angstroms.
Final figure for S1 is 0.05 mag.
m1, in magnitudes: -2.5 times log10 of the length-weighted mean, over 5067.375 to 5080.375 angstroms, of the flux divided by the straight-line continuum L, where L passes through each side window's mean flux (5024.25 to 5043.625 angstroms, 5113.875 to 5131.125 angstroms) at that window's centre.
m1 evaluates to 0.03 mag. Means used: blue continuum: 170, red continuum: 163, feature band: 162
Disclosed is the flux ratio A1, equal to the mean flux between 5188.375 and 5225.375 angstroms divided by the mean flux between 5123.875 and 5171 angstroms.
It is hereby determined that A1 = 1.10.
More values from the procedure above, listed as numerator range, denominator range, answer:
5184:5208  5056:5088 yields 1.12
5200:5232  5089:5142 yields 1.03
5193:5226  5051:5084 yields 1.08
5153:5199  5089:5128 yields 1.02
